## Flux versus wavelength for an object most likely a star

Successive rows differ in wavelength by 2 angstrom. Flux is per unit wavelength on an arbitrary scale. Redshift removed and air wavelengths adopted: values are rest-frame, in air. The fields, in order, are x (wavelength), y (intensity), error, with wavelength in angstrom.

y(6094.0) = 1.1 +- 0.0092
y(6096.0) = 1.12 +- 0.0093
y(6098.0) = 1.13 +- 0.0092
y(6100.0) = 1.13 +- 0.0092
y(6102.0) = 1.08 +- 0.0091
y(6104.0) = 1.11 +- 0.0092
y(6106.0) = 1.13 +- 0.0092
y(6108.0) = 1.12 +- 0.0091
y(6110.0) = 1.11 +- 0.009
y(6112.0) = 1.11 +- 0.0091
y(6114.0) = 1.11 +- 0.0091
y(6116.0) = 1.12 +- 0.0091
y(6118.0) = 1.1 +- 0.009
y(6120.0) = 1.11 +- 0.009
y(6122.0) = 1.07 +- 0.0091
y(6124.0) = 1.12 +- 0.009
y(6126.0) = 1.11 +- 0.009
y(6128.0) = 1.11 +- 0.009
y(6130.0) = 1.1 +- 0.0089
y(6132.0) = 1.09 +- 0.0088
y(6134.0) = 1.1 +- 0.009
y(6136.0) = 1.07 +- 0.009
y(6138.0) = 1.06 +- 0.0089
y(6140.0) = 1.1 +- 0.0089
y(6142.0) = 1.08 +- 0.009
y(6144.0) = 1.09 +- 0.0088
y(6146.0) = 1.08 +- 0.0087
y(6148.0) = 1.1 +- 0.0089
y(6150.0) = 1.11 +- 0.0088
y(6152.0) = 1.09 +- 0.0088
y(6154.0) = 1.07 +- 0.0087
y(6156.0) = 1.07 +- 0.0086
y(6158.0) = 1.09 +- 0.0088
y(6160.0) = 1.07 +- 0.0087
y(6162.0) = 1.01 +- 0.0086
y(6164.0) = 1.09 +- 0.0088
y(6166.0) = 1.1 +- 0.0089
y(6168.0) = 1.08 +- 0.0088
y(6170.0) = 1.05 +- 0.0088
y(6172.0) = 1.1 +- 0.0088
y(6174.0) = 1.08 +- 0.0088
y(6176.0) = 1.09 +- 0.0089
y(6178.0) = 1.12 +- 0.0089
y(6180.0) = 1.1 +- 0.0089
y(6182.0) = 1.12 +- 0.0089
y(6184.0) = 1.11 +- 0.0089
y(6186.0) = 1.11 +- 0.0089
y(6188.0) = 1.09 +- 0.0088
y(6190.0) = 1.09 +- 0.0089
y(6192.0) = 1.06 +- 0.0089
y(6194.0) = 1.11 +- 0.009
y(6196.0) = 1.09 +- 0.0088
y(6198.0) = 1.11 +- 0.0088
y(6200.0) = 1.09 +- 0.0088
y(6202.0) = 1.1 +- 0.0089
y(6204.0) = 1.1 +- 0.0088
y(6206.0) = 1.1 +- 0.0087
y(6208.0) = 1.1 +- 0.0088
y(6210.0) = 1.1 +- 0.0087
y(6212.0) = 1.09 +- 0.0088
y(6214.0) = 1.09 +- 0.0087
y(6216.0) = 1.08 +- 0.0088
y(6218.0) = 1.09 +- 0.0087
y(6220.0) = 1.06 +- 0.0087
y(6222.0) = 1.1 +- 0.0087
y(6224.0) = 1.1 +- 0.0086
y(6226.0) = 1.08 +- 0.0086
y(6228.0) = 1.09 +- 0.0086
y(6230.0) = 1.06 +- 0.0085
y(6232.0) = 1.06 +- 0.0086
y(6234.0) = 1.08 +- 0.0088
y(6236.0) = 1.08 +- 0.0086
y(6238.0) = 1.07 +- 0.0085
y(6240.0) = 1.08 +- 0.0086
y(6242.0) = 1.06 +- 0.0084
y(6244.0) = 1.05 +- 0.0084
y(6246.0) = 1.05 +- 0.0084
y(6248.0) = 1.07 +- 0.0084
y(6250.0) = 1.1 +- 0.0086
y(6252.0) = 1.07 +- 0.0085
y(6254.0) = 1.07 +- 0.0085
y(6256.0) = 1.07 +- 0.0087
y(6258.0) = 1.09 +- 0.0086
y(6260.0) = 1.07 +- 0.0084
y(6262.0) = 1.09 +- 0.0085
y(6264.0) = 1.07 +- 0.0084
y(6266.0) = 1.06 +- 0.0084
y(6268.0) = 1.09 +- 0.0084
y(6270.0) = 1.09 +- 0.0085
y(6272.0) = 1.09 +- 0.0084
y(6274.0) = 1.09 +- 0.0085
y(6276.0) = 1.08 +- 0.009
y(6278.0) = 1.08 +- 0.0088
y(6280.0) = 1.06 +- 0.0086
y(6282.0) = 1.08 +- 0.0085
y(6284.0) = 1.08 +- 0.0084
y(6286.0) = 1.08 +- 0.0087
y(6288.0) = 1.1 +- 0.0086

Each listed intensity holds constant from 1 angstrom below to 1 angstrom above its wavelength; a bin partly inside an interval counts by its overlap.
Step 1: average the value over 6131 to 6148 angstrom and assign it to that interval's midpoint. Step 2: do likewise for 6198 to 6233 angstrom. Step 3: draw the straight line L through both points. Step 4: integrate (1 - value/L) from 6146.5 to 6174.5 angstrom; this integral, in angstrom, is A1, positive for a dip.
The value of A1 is 0.2 angstrom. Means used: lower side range 1.08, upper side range 1.09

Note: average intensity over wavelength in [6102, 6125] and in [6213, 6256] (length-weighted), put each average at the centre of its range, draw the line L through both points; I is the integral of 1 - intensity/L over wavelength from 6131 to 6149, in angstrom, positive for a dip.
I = 0.3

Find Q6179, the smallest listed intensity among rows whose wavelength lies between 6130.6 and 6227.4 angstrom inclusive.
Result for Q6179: 1.01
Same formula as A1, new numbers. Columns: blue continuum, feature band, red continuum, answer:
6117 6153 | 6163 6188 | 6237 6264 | -0.2 angstrom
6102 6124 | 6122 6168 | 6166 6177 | 0.3 angstrom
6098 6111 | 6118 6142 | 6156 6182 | 0.2 angstrom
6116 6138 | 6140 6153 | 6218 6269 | 0.0 angstrom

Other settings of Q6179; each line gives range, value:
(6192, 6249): 1.05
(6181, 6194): 1.06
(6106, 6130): 1.07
